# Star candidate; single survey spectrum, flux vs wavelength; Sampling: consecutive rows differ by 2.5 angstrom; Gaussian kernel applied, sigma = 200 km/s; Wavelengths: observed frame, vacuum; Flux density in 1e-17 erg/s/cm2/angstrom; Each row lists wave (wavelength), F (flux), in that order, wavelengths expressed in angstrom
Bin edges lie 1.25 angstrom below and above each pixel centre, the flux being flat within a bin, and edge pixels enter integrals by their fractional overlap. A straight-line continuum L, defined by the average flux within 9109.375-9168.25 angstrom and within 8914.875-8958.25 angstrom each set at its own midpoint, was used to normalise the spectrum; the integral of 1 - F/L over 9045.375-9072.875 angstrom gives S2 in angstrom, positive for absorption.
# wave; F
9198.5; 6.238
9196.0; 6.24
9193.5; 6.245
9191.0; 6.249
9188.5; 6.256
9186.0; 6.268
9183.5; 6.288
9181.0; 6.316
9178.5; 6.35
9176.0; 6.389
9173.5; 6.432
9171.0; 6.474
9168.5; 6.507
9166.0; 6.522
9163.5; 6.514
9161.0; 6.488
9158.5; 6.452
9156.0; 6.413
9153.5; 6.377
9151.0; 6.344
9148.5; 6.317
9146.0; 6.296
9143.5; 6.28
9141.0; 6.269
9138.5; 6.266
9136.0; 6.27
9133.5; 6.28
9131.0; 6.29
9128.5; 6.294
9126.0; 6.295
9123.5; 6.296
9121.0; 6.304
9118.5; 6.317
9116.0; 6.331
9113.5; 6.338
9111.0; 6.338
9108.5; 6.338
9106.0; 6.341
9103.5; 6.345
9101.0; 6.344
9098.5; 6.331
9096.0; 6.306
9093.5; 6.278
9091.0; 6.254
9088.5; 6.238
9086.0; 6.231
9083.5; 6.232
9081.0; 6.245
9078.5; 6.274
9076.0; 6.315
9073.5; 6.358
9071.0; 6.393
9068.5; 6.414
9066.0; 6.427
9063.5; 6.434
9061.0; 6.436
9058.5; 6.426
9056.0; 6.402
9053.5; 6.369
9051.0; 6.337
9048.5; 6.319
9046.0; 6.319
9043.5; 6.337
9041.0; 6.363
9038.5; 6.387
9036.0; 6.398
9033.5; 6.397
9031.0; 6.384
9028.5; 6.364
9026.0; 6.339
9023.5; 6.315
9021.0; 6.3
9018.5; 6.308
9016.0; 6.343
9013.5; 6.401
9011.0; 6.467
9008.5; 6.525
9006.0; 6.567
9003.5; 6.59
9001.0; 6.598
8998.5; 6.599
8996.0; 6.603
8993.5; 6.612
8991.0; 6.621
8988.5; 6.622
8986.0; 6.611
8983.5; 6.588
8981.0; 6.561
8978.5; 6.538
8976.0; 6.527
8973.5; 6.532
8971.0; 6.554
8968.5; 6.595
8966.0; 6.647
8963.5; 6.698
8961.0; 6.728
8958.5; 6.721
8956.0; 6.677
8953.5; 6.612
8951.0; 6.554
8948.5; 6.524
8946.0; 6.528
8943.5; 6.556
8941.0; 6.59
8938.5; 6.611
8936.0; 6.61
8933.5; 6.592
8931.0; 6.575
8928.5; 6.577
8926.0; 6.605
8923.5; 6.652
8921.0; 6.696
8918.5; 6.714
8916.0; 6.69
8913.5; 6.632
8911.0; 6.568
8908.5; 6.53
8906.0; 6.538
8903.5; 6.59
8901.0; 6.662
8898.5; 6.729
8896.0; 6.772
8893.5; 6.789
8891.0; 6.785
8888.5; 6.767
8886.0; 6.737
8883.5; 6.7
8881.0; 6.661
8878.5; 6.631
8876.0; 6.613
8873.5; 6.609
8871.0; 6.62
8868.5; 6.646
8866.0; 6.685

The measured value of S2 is 0.3 angstrom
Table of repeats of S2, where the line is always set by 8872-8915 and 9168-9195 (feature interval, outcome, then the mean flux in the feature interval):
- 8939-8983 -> -0.1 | 6.6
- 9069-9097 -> 0.7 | 6.29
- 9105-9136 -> 0.5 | 6.31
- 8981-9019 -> 0.0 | 6.54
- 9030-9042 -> 0.2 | 6.39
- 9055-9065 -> 0.1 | 6.43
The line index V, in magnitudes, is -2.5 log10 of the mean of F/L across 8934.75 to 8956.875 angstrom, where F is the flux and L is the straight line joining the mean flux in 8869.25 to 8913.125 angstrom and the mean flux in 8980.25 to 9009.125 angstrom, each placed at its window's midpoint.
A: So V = 0.01 mag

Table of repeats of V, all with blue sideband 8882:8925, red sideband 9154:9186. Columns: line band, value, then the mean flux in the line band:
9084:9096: 0.04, 6.25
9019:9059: 0.03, 6.36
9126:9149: 0.03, 6.28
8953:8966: -0.01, 6.69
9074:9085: 0.04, 6.27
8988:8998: 0.00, 6.61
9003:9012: 0.01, 6.53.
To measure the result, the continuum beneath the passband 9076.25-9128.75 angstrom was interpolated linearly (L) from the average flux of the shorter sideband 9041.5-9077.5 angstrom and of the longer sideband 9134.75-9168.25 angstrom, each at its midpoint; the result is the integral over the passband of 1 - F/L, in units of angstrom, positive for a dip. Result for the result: 0.6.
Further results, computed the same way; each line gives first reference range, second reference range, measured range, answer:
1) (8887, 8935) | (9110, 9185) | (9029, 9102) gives 1.3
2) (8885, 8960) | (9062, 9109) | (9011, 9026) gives 0.2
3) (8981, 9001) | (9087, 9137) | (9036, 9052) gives 0.3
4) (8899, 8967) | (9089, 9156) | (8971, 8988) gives 0.0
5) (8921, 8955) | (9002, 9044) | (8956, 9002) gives -0.8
